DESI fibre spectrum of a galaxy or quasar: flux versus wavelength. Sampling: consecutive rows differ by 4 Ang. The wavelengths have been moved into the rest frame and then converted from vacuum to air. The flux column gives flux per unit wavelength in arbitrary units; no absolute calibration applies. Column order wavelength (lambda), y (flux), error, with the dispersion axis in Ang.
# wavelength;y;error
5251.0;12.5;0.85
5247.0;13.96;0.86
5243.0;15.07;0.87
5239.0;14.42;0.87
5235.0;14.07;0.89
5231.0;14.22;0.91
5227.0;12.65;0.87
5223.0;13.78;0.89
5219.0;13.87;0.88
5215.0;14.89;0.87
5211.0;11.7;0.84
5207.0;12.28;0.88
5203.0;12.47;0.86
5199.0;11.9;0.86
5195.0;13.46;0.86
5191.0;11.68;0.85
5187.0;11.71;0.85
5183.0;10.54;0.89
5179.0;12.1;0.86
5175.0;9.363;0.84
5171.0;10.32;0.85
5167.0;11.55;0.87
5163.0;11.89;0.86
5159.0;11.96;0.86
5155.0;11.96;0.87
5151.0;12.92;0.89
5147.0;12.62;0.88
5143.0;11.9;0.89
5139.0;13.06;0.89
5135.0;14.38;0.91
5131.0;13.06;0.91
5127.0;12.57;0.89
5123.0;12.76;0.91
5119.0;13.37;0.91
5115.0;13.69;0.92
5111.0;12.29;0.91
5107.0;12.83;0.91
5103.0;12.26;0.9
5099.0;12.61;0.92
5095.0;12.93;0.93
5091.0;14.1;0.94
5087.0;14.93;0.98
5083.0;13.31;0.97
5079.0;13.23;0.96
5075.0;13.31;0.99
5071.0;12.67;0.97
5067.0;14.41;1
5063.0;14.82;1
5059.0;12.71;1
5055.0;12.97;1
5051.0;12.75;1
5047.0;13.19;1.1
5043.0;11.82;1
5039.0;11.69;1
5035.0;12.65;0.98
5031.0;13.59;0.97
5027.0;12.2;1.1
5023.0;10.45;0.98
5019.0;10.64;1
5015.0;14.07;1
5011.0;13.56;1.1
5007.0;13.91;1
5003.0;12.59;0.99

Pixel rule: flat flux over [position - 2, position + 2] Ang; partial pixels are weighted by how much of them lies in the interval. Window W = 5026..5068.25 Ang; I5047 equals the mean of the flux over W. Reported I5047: 13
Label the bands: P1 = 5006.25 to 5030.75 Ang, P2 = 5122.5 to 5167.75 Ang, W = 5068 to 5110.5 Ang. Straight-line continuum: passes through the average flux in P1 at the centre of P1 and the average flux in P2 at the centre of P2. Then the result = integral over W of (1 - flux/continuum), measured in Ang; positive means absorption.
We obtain -2.3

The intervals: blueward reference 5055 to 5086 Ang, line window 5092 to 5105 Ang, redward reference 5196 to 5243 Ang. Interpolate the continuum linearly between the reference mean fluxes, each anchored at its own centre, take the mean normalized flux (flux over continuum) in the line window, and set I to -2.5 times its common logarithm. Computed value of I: 0.06 mag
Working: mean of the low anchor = 13.5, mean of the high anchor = 13.4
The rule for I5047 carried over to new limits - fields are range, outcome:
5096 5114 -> 12.6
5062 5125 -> 13.3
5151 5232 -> 12.2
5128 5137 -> 13.6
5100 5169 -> 12.7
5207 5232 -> 13.4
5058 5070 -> 14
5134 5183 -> 11.9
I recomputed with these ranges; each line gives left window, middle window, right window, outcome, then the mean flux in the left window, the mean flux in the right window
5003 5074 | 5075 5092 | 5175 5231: -0.09 mag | 12.8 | 12.5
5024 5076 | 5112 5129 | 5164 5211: -0.07 mag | 12.9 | 11.6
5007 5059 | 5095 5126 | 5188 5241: 0.00 mag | 12.5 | 13.2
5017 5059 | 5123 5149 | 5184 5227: -0.03 mag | 12.2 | 12.7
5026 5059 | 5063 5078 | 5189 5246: -0.07 mag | 12.6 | 13.3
